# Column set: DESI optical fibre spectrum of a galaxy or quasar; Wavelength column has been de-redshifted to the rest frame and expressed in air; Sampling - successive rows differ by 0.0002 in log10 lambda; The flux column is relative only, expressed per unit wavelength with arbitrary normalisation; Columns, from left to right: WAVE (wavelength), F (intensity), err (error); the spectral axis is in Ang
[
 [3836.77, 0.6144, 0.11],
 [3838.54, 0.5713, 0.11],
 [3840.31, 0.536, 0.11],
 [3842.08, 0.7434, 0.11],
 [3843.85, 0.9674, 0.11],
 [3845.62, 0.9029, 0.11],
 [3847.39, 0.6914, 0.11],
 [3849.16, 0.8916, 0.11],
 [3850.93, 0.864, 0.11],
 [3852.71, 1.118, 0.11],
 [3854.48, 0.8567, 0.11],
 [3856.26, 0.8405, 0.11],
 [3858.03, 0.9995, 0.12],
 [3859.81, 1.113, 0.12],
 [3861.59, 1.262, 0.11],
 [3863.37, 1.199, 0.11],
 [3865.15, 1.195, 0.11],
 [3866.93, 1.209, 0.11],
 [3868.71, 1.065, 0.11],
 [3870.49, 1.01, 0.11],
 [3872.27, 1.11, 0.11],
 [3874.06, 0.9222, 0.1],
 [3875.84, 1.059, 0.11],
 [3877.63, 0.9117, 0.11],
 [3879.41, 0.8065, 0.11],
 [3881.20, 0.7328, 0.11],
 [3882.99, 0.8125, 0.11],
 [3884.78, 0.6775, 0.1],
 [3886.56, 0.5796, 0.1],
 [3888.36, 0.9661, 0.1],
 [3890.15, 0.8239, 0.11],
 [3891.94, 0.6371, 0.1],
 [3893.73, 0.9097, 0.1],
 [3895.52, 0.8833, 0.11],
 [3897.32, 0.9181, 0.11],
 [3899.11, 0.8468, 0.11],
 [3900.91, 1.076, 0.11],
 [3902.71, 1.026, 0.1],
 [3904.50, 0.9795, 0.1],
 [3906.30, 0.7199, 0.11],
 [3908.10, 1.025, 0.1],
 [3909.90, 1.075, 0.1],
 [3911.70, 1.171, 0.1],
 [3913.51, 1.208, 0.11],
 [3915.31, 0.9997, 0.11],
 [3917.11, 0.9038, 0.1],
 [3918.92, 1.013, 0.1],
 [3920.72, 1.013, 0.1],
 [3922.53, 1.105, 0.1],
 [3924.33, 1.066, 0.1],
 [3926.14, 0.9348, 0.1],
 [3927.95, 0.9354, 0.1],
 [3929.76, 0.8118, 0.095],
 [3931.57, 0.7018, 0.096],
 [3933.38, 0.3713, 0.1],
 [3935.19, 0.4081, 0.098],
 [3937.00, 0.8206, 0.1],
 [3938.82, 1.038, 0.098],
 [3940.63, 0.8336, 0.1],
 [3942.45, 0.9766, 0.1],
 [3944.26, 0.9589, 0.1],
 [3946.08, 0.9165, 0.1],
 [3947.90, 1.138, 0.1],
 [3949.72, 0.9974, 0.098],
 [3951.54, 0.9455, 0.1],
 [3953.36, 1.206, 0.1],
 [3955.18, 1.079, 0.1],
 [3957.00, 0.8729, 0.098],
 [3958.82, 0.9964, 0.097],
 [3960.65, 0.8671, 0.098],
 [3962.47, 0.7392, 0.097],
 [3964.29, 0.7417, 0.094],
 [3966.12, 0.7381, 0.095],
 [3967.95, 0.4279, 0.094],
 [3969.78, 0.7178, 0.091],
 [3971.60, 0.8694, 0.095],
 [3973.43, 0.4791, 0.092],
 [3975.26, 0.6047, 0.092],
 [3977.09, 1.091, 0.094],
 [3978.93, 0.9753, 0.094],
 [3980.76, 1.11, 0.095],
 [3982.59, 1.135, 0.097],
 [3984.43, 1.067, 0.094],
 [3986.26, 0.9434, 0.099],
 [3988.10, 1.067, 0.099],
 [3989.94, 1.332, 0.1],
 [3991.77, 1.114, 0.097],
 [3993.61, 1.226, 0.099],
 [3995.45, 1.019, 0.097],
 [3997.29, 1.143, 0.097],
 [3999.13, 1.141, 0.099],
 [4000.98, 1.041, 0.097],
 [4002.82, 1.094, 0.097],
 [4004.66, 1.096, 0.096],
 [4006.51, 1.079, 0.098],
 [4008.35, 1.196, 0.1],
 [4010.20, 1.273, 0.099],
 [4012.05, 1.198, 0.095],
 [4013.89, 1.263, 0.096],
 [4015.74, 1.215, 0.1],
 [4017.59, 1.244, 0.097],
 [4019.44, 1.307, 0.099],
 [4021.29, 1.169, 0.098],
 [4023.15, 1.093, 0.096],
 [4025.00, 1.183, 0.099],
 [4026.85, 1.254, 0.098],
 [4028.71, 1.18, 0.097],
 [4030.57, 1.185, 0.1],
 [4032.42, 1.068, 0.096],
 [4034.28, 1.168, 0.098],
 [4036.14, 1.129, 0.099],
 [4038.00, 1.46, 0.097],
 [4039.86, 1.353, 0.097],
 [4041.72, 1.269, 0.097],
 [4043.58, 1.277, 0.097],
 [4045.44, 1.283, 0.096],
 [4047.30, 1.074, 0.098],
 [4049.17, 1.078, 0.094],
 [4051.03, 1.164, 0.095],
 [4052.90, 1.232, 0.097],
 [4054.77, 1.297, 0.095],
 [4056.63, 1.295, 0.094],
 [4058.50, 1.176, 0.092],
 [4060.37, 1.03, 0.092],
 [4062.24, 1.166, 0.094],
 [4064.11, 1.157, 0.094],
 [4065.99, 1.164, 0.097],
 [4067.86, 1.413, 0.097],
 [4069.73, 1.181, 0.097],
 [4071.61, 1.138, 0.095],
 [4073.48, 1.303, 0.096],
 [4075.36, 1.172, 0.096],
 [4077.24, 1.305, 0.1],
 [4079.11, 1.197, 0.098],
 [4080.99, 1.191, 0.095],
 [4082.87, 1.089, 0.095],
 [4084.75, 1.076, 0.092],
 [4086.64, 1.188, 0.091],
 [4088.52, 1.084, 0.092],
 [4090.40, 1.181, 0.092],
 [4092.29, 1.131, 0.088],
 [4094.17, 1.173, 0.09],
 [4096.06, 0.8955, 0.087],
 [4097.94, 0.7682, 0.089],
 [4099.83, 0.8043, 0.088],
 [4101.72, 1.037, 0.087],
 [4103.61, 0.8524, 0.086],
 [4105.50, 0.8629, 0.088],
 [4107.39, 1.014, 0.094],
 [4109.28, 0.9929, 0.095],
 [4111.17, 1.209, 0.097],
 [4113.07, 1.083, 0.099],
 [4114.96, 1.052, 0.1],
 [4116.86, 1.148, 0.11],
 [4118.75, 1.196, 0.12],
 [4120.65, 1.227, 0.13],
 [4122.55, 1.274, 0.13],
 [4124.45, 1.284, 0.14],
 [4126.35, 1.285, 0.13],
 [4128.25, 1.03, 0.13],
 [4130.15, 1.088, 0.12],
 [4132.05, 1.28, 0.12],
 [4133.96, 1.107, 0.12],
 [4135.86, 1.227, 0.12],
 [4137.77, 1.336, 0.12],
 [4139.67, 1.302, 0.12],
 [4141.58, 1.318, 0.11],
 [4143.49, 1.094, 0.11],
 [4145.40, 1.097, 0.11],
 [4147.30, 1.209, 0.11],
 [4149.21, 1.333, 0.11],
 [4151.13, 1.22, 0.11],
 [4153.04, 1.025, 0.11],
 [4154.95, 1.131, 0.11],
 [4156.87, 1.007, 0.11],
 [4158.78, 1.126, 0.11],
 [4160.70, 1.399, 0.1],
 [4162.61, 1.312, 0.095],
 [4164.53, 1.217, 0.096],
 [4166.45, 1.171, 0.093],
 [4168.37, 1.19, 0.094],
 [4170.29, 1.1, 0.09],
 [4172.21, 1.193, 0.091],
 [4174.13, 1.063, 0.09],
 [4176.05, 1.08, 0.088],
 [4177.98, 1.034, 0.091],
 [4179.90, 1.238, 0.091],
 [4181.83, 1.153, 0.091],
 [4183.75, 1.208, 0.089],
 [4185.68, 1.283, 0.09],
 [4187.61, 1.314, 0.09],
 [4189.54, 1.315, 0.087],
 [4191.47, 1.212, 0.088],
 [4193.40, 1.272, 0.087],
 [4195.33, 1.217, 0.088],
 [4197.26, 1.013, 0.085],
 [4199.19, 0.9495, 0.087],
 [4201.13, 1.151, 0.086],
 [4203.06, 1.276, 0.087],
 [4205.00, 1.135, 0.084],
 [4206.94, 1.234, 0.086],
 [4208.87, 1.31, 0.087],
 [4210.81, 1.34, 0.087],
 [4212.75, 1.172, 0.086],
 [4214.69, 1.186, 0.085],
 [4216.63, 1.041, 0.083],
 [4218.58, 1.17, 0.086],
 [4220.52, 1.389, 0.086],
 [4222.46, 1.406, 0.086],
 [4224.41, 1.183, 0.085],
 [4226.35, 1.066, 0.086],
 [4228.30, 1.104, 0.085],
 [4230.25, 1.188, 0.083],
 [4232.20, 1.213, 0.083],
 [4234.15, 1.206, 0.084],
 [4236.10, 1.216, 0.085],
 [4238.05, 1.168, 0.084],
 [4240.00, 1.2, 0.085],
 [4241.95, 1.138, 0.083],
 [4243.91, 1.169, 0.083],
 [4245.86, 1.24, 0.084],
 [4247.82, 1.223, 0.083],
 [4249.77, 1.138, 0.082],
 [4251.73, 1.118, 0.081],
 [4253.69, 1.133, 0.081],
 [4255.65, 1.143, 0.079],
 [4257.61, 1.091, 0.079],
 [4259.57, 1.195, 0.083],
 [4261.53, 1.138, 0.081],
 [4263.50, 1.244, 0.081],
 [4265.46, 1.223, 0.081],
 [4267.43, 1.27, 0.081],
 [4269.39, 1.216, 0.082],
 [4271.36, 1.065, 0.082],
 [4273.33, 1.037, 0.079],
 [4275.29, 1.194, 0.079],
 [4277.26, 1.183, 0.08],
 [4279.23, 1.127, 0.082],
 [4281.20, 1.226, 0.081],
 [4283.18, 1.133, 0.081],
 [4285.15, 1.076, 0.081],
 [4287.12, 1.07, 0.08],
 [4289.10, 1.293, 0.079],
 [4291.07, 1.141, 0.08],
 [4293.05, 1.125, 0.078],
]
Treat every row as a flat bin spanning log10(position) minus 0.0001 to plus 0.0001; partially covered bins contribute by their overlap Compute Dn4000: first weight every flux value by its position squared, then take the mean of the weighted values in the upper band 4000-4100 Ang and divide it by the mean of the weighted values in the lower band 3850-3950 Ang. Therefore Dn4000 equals 1.3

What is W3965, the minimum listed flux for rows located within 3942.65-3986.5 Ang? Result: 0.4279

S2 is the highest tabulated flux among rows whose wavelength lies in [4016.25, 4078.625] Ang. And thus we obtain 1.46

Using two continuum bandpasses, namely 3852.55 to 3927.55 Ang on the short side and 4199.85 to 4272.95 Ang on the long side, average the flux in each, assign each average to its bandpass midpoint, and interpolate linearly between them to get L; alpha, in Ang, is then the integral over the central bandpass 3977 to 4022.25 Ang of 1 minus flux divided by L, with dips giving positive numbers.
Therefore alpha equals -4.5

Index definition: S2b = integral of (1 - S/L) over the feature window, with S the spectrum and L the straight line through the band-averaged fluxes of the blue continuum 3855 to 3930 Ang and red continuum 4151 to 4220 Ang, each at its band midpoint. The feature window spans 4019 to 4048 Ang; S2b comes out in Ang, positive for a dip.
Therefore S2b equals -4.0 Ang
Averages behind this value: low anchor 0.966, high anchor 1.18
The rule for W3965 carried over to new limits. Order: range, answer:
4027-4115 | 0.7682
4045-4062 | 1.03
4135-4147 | 1.094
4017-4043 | 1.068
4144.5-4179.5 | 1.007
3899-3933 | 0.7018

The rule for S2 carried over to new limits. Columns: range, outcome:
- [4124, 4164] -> 1.399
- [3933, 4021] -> 1.332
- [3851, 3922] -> 1.262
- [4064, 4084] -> 1.413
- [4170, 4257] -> 1.406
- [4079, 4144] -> 1.336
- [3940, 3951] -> 1.138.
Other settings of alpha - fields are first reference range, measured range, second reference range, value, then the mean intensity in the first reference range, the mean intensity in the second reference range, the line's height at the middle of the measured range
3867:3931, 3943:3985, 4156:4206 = 4.0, 0.938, 1.18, 0.993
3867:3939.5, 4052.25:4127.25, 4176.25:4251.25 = -3.8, 0.905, 1.19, 1.08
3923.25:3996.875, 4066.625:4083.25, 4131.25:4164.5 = -2.0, 0.909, 1.21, 1.09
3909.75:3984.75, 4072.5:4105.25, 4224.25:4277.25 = -1.8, 0.903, 1.17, 1.03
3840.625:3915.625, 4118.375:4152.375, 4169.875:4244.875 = -2.4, 0.944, 1.19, 1.13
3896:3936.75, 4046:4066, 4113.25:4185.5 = -1.7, 0.921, 1.18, 1.08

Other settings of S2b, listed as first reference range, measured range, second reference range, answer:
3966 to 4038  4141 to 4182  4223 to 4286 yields -1.2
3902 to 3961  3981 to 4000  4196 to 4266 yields -2.5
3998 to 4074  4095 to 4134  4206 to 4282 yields 4.0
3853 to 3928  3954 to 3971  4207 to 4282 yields 3.5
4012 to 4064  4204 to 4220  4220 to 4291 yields -0.3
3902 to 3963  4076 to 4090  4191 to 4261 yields -1.3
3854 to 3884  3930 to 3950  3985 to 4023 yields 4.8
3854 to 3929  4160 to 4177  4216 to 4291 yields -0.9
